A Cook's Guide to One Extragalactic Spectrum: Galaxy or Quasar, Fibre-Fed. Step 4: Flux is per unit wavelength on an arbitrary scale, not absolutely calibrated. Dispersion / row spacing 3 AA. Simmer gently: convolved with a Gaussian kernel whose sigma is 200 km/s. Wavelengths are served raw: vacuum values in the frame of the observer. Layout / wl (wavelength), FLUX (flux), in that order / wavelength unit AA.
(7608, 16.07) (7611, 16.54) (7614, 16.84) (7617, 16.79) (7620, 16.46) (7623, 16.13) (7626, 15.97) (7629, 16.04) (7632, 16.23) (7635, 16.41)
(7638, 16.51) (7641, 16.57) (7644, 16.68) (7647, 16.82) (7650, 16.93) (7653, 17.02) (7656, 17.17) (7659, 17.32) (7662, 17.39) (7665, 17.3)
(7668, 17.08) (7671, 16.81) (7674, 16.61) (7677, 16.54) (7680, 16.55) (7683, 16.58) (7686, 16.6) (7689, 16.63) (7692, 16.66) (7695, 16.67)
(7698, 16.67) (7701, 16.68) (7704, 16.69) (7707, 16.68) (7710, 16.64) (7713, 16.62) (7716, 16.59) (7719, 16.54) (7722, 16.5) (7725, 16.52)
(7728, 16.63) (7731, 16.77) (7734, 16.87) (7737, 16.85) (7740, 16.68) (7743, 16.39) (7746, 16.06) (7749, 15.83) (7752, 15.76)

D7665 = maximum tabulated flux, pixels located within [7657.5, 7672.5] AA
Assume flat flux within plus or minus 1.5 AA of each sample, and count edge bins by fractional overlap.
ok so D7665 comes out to 17.39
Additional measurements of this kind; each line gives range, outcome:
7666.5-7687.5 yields 17.08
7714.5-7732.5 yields 16.77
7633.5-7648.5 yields 16.82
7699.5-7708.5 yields 16.69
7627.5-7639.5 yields 16.51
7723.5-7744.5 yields 16.87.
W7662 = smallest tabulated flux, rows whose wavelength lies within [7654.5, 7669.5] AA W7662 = 17.08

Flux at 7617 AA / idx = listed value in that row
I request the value 16.79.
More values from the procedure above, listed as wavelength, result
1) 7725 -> 16.52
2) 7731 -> 16.77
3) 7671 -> 16.81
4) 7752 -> 15.76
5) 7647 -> 16.82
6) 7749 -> 15.83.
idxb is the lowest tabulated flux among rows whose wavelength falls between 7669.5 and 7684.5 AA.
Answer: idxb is 16.54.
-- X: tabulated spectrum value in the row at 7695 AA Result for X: 16.67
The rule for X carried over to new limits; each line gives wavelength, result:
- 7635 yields 16.41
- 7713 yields 16.62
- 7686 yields 16.6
